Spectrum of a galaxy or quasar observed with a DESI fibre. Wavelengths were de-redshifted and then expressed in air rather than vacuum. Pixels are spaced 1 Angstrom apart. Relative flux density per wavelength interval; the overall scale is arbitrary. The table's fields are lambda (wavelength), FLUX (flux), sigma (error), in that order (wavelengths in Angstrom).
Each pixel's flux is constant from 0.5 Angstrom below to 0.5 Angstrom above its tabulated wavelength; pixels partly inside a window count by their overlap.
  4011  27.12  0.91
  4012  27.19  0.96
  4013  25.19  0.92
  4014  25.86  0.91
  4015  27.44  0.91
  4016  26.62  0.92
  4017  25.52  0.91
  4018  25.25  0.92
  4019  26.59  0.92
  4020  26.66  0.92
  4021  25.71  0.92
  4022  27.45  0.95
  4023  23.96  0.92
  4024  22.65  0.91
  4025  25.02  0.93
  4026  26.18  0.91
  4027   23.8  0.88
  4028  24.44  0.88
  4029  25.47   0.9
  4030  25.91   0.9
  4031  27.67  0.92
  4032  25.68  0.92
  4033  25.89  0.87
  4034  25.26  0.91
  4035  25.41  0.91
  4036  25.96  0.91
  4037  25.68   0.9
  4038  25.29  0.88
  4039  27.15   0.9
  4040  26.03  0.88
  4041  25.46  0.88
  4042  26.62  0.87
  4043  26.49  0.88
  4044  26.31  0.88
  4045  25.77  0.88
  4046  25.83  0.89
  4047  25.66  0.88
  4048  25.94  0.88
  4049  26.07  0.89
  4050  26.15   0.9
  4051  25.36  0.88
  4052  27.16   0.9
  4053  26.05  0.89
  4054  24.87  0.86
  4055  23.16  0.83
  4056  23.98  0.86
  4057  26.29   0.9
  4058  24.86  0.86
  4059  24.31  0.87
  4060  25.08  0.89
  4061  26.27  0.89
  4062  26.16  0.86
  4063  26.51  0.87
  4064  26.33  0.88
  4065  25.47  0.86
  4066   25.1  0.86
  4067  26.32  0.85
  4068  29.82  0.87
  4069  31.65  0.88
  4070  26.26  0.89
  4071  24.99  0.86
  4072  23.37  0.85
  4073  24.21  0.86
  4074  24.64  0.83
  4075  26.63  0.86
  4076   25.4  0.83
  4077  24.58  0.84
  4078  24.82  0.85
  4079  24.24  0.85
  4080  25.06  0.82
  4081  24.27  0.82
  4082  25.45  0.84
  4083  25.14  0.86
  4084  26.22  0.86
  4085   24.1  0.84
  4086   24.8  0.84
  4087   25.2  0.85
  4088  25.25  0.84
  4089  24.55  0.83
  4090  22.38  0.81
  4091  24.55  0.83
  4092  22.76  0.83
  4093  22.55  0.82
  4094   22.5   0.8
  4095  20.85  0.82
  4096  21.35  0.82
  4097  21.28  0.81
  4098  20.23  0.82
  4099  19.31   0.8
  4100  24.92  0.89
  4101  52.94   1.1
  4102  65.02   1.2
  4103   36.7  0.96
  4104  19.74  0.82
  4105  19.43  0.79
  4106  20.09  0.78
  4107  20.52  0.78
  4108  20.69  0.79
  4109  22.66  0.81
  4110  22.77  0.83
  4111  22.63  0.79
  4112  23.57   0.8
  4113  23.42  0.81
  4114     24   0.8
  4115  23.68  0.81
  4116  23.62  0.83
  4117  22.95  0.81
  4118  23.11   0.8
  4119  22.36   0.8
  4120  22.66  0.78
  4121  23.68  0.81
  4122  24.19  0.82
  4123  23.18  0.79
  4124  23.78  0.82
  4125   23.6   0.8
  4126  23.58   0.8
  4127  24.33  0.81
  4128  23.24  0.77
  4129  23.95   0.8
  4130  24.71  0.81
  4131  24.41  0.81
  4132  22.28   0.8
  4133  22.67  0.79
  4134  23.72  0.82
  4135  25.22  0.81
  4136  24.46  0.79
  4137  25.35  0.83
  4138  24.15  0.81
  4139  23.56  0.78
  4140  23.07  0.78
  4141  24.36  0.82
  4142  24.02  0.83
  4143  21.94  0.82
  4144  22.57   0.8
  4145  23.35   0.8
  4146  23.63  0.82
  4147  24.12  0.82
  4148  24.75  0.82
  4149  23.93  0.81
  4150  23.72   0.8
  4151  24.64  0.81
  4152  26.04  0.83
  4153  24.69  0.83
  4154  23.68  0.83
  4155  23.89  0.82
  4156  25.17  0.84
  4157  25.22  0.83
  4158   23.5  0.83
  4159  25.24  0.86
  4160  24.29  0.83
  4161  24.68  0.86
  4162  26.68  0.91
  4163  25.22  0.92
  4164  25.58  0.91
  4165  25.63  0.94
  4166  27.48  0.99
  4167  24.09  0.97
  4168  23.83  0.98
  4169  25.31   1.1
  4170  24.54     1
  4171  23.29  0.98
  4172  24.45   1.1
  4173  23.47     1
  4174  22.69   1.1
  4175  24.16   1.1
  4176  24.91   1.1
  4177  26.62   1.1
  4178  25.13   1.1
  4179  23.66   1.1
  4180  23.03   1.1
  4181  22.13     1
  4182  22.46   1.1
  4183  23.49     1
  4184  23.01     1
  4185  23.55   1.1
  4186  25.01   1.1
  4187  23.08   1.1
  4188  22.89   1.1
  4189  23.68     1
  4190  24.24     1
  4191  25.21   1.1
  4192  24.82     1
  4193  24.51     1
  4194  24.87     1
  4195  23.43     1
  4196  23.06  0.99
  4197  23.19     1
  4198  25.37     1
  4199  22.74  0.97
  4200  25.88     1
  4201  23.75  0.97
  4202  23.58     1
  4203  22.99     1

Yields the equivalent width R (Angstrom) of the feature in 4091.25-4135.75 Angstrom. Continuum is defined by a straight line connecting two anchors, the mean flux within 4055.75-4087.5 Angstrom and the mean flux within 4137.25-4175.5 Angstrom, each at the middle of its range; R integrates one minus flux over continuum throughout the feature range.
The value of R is 0.55 Angstrom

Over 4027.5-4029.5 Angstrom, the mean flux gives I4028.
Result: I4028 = 25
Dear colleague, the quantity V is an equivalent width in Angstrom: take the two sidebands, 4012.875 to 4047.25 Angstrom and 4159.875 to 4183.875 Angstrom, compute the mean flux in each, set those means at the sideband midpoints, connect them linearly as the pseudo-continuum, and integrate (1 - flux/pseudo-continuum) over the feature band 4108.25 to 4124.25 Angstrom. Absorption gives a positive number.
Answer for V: 1.12 Angstrom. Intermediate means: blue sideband 25.8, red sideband 24.4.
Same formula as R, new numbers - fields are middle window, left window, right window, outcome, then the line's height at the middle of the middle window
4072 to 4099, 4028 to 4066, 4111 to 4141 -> 1.0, 24.7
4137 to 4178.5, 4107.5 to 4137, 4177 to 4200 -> -1.3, 23.7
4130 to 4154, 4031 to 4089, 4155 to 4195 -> 0.8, 24.7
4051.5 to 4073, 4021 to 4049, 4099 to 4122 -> 0.0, 25.9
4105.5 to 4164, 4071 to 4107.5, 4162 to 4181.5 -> 3.1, 25.1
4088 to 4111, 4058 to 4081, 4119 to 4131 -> -1.0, 24.6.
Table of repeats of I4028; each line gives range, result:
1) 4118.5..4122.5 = 23.2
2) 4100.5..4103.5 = 51.6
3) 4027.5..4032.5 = 25.8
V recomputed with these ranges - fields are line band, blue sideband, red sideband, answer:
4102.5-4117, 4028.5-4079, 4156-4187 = 1.18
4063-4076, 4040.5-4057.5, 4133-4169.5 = -0.38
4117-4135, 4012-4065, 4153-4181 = 1.03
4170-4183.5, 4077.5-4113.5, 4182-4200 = 0.16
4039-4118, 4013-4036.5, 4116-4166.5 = -1.66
